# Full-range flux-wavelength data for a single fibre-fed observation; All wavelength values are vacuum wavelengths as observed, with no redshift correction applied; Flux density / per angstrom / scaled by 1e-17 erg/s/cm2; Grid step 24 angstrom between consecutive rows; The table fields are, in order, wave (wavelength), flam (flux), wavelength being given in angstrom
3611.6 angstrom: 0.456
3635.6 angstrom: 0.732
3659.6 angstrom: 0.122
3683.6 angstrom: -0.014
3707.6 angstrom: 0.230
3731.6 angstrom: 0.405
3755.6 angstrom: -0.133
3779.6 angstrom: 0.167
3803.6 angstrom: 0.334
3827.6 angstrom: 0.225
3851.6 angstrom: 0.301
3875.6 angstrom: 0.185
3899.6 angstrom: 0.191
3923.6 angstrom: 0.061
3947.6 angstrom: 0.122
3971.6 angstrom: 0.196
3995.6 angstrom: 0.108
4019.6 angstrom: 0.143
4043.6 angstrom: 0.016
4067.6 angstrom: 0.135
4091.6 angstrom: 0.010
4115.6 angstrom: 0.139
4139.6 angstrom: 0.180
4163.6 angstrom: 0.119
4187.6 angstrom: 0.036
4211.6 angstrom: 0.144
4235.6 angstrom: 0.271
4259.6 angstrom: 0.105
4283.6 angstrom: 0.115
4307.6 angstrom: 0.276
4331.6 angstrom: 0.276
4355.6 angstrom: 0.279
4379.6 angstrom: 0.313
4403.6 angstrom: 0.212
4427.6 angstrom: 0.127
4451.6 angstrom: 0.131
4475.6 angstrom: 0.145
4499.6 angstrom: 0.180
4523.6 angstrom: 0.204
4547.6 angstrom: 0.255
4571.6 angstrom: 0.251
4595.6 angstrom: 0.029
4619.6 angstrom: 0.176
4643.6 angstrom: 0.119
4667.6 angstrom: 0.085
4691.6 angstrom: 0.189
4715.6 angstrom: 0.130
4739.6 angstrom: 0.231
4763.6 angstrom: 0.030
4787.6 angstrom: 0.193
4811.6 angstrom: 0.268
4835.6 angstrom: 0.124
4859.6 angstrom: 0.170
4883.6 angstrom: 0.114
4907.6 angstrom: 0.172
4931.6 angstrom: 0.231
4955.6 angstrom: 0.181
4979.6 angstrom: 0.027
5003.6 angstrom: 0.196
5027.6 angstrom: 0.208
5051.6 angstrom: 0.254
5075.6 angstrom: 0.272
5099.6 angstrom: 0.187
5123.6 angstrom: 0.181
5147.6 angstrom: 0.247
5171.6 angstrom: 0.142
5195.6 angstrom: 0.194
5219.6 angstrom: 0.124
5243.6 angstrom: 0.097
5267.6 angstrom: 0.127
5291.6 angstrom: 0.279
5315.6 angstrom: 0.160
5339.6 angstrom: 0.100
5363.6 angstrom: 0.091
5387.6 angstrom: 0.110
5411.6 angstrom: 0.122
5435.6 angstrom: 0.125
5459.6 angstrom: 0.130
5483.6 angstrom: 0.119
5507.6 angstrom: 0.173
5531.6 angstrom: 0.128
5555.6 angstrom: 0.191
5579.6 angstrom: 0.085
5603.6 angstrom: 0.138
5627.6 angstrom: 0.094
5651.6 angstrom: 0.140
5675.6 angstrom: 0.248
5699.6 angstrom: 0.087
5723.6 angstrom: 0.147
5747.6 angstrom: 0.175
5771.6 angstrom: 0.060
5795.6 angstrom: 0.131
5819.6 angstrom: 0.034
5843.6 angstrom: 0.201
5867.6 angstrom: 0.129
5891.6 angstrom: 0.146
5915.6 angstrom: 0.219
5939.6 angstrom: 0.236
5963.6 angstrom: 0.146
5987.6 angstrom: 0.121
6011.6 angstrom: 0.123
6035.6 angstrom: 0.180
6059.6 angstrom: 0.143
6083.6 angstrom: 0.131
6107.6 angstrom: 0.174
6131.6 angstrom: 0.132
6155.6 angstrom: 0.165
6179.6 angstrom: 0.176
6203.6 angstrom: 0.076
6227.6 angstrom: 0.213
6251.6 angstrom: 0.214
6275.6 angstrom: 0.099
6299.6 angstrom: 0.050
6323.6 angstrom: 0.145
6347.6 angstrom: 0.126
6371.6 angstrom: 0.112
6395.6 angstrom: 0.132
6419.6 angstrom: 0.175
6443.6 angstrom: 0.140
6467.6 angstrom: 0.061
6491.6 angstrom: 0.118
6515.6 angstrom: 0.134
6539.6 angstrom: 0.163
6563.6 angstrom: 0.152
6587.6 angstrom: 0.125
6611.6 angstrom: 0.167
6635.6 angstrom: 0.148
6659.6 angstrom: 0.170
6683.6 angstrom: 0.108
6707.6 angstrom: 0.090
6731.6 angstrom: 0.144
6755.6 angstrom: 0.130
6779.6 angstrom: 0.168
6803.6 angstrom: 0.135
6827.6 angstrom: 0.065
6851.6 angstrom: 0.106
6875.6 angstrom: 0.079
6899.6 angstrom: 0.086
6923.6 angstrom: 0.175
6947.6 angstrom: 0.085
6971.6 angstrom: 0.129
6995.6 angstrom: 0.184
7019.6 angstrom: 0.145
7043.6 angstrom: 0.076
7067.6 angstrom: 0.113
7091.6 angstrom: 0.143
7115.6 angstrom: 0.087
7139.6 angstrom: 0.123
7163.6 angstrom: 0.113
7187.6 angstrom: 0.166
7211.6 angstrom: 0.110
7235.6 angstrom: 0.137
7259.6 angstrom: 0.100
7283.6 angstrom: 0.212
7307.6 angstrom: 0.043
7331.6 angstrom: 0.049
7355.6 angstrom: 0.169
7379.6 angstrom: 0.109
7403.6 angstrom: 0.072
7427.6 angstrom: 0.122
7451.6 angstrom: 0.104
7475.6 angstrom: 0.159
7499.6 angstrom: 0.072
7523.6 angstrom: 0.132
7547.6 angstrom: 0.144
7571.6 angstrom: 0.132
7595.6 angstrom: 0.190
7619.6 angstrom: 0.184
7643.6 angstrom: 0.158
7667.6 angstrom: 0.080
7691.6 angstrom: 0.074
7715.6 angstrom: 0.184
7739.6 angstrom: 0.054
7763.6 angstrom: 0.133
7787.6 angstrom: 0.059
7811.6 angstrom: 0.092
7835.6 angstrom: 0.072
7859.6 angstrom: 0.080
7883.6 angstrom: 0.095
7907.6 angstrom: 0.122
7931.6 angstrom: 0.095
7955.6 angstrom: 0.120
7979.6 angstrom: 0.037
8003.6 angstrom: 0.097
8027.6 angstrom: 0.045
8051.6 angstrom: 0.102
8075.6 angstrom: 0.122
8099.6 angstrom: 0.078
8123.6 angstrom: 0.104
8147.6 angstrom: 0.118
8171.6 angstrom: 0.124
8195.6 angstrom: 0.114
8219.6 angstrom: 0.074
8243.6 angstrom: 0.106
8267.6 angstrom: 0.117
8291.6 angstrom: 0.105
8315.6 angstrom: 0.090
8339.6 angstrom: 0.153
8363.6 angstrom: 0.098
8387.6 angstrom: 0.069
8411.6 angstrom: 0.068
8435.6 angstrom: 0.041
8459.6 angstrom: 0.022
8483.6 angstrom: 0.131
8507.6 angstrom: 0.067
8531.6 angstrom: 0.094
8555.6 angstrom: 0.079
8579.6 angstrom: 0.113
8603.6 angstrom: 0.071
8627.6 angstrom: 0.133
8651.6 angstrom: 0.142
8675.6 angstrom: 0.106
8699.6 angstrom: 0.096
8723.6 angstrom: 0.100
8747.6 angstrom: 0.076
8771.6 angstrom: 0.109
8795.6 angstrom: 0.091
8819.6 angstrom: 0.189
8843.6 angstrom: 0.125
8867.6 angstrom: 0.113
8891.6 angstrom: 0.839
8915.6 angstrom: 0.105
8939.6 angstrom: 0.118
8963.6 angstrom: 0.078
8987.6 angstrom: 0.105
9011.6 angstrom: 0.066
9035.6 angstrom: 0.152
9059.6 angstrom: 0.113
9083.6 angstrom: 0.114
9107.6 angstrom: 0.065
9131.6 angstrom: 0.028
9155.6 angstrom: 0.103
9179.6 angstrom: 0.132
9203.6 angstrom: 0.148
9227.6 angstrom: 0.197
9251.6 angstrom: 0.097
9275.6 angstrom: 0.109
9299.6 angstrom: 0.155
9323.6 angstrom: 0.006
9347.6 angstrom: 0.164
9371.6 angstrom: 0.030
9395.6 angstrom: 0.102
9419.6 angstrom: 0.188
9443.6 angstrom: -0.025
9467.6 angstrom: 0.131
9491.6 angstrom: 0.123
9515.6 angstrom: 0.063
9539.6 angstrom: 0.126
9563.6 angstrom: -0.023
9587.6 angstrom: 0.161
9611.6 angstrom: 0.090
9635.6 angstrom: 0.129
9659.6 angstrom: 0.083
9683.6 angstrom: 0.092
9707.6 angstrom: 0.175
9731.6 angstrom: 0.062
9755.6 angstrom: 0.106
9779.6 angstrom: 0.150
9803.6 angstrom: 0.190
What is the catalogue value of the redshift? 1.385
